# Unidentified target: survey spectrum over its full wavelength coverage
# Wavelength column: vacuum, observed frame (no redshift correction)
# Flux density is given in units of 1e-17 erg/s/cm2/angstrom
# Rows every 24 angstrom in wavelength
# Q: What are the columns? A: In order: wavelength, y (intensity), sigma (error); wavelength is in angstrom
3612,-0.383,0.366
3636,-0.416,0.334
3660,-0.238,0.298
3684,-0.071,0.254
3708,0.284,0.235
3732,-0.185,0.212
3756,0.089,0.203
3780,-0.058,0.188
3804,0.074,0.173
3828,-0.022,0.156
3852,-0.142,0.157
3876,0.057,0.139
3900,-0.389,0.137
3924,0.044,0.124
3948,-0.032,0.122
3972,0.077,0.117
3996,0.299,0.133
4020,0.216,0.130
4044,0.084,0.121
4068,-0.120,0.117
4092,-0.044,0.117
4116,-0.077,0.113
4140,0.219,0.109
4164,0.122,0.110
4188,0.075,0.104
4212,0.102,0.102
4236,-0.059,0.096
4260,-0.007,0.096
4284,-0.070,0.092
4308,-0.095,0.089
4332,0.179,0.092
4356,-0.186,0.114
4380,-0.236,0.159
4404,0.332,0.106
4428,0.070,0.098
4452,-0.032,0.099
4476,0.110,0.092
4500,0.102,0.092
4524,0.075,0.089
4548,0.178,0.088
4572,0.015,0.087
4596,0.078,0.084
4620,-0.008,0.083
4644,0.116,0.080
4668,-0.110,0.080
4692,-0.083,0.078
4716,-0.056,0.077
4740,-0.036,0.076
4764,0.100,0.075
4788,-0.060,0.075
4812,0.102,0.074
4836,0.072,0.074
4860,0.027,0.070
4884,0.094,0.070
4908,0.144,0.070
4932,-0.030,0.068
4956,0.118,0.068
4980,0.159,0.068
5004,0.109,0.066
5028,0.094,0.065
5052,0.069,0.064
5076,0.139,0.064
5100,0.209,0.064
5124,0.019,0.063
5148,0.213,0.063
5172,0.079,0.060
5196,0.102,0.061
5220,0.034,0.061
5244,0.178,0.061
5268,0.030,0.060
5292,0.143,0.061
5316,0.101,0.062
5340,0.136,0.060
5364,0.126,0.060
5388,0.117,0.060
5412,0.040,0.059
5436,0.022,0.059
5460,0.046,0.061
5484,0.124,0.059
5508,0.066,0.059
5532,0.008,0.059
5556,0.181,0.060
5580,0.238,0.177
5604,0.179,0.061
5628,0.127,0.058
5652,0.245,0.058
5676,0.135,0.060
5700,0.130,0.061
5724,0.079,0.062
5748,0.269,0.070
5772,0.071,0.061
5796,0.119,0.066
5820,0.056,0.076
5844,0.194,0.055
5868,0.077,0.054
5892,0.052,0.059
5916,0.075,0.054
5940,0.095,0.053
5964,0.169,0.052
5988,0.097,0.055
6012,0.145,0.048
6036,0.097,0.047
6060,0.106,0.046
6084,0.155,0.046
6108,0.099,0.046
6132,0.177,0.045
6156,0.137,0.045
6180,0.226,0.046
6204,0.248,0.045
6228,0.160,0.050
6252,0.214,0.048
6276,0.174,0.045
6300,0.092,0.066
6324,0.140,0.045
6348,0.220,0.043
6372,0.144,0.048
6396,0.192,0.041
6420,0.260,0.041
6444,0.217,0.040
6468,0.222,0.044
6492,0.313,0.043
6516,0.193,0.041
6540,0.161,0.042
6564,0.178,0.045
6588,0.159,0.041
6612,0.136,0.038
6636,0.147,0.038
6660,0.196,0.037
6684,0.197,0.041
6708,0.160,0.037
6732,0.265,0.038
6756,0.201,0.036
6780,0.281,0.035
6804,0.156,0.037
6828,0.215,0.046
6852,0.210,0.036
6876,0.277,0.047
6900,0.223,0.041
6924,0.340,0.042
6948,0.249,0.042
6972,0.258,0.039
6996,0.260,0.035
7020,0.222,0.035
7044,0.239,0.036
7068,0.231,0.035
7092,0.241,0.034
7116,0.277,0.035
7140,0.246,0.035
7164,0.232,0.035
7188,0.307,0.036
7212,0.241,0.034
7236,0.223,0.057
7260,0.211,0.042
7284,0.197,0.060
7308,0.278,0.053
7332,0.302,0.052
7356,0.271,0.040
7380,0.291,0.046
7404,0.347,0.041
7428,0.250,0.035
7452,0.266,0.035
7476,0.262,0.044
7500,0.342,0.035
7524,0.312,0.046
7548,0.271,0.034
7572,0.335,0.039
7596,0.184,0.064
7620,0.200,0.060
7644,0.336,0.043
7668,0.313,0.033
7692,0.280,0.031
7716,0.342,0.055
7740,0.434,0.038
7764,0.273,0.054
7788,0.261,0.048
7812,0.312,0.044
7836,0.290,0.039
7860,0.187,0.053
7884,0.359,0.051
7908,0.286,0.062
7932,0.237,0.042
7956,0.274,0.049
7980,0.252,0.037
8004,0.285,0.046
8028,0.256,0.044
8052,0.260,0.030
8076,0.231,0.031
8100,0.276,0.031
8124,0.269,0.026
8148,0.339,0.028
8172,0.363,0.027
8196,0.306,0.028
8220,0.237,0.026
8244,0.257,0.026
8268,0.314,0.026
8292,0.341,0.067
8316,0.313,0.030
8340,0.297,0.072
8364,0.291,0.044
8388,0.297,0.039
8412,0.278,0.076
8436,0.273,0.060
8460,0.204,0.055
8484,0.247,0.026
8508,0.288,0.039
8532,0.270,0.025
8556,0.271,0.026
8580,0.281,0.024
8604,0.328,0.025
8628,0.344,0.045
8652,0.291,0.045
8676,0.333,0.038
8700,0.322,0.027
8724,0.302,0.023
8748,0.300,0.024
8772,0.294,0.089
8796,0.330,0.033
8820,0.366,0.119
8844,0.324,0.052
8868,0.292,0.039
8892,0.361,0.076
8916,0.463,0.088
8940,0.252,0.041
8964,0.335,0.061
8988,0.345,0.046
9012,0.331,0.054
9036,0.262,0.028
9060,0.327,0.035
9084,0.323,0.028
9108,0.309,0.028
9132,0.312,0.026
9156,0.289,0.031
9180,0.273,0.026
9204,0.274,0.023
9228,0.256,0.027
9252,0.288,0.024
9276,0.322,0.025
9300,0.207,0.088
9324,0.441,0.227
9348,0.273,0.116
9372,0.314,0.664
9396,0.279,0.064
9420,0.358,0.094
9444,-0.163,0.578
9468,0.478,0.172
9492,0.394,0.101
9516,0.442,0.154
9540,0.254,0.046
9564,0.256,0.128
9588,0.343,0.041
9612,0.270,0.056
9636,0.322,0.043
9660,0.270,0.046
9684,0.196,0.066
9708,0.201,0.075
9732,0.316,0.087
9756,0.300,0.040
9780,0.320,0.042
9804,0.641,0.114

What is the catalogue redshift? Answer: 0.54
